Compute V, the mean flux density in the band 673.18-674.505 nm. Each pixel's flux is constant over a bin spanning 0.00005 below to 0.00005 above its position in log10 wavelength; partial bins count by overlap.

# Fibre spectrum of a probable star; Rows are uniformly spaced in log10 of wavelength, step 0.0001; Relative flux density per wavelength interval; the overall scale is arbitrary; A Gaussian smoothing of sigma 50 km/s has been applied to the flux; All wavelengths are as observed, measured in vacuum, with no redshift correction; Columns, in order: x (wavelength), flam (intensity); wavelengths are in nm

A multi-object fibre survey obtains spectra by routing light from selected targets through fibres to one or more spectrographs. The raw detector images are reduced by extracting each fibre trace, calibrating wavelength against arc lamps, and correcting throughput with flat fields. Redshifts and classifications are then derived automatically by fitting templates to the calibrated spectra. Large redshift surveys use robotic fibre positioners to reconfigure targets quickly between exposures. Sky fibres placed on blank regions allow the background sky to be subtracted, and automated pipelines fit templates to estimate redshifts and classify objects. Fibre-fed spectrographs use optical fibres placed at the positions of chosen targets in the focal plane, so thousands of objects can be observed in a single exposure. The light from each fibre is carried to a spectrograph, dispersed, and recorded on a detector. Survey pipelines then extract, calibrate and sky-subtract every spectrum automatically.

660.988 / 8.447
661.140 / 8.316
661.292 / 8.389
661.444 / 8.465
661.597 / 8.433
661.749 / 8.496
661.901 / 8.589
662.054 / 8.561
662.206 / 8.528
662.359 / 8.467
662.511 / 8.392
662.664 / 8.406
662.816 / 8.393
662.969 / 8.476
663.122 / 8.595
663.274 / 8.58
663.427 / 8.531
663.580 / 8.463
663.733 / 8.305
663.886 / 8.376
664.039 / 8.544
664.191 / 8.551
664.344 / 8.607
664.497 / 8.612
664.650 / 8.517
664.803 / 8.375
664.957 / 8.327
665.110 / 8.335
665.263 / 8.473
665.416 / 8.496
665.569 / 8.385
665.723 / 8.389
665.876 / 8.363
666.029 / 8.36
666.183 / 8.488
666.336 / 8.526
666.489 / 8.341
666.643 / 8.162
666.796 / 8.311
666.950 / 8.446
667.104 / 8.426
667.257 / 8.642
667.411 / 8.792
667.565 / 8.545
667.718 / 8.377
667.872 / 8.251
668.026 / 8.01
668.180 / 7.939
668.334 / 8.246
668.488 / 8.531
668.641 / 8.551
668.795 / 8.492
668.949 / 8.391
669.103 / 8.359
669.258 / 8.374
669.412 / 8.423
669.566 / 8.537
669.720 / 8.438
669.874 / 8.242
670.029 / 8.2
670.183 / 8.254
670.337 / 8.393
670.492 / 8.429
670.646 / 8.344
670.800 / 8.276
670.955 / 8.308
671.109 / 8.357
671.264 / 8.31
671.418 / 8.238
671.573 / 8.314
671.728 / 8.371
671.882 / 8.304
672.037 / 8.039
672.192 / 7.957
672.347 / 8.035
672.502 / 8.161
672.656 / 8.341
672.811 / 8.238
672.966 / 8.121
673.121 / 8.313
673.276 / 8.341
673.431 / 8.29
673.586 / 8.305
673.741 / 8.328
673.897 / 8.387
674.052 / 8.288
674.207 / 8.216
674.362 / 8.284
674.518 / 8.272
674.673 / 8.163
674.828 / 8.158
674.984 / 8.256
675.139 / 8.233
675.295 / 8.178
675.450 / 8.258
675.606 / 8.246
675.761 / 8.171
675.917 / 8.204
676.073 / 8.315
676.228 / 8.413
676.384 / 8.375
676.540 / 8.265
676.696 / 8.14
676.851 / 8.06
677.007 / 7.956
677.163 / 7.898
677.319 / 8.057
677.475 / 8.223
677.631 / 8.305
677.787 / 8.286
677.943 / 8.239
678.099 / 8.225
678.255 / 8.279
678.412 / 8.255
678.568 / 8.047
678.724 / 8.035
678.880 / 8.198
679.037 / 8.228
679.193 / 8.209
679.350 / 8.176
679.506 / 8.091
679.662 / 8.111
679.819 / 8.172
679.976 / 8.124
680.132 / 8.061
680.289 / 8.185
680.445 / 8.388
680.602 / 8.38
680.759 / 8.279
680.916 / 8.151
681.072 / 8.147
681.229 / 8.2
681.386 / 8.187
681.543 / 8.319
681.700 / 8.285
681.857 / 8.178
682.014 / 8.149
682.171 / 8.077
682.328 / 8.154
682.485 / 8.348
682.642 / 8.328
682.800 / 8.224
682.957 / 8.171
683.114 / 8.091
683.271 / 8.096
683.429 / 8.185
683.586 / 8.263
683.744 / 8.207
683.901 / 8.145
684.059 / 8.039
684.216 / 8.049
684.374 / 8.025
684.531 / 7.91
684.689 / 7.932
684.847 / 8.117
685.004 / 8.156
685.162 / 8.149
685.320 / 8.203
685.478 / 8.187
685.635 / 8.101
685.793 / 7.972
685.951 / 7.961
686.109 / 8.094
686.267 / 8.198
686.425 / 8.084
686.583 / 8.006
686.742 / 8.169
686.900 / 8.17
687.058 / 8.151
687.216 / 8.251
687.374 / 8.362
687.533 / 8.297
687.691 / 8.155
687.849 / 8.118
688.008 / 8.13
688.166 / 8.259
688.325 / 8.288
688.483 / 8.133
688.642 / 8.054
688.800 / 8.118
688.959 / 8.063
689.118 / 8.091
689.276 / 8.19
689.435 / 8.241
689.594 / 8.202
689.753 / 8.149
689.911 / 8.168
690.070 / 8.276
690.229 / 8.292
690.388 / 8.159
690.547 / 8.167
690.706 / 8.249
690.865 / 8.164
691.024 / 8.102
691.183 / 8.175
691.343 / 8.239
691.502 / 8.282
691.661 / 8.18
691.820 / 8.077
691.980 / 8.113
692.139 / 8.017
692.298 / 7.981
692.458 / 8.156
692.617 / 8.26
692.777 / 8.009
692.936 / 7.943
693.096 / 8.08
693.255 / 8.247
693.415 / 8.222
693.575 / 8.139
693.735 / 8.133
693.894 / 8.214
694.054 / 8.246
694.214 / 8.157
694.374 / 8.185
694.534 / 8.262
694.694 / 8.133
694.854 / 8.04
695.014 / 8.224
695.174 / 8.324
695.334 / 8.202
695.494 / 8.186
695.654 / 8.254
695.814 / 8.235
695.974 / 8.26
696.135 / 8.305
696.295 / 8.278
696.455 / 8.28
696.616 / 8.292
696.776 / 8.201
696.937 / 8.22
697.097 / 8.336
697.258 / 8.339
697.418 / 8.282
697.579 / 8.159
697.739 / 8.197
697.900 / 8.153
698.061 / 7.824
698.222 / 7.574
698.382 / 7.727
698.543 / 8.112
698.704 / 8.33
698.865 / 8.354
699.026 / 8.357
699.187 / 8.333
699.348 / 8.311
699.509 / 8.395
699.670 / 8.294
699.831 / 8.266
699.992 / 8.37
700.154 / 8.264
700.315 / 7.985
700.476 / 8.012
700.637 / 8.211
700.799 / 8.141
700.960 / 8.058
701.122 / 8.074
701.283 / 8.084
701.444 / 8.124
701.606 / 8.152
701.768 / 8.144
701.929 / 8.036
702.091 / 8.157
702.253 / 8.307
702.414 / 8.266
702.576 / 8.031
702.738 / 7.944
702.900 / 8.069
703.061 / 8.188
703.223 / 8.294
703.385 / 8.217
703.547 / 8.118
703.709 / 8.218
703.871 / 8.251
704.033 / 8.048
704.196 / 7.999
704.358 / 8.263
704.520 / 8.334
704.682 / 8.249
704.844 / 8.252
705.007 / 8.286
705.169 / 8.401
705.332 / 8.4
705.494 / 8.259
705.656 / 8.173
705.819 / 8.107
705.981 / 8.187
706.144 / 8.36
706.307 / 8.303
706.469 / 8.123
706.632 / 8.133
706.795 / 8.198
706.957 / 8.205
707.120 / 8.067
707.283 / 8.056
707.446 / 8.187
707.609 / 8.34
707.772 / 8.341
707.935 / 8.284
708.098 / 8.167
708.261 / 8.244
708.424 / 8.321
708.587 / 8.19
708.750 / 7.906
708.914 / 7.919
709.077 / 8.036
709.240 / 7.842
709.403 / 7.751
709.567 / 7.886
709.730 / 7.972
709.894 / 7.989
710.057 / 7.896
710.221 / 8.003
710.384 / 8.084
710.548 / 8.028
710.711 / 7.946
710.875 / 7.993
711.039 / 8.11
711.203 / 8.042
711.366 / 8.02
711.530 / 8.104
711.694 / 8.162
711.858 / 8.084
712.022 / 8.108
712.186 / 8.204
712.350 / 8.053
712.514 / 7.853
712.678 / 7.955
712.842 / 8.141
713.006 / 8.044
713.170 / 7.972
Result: 8.3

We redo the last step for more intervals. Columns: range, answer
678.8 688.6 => 8.16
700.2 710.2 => 8.14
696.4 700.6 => 8.19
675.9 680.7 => 8.19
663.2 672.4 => 8.38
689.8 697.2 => 8.19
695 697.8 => 8.26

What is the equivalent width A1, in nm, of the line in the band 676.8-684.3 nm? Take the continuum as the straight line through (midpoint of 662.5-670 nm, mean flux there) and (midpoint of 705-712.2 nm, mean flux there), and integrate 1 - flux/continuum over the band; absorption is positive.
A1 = 0.13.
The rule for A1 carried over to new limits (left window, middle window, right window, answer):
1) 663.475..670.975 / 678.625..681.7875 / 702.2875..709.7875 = 0.047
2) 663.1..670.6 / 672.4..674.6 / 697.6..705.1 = 0.024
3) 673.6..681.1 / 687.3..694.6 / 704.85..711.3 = 0.002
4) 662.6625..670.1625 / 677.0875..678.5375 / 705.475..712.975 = 0.024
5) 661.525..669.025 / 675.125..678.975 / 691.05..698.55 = 0.061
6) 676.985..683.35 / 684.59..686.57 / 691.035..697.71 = 0.023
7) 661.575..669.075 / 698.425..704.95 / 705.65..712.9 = -0.031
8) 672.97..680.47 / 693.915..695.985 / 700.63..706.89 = -0.004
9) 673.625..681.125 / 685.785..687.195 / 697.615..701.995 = 0.014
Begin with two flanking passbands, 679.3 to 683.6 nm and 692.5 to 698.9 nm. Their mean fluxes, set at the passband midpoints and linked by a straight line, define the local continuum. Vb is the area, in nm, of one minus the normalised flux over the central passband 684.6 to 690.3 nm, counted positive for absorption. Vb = 0.024 nm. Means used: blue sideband 8.2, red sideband 8.17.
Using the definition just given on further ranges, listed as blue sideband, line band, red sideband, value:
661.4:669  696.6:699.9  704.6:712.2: 0.00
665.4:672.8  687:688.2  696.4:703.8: 0.00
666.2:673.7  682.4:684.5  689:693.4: 0.01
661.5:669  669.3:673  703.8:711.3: 0.05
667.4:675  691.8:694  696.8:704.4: 0.02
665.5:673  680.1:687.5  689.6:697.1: 0.08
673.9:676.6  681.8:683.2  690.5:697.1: 0.01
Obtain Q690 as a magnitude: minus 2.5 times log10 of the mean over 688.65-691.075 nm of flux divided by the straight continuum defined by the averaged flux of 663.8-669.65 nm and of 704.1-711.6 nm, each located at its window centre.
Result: 0.01 mag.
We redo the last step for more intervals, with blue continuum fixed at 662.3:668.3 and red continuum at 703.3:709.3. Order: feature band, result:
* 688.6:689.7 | 0.02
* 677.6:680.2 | 0.02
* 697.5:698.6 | 0.04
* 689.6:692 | 0.01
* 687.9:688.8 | 0.02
